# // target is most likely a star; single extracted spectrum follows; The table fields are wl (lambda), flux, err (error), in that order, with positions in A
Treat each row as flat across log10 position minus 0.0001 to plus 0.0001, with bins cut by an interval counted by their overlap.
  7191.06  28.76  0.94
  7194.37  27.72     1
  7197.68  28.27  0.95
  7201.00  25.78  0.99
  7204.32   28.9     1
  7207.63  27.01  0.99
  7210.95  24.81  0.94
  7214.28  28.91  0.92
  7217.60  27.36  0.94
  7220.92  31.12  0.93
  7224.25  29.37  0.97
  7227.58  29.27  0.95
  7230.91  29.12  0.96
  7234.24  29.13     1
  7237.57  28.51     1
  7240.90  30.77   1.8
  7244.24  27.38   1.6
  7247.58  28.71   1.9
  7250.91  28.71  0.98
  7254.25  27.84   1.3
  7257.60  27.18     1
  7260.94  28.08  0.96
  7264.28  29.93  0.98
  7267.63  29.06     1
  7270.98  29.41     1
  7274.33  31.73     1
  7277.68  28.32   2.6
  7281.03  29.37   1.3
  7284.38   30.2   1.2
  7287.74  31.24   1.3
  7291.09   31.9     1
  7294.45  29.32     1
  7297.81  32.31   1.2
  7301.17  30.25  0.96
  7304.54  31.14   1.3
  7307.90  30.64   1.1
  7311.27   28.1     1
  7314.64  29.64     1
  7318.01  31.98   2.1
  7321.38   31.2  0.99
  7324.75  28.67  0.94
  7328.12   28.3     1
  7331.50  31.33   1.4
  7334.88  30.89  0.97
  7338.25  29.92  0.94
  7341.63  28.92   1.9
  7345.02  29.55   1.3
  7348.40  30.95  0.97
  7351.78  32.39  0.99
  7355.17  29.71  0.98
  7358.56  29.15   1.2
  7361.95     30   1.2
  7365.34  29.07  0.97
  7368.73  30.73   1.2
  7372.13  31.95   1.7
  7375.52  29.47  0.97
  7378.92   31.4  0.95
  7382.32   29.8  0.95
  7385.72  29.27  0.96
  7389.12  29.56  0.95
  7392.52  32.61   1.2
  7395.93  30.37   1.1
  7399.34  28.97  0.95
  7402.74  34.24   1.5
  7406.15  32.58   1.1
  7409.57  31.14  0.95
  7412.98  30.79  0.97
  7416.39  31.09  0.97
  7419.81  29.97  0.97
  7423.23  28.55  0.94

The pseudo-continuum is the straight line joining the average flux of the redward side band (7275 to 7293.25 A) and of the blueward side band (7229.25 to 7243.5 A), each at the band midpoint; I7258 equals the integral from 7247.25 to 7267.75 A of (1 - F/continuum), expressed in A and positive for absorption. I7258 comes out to 0.9 A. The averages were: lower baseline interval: 29.3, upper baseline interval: 30.3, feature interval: 28.5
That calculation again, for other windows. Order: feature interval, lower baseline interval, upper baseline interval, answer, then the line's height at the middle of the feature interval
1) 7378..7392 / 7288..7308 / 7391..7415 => 0.6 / 31.4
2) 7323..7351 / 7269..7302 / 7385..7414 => 0.8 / 30.7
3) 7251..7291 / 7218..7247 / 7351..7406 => 0.3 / 29.6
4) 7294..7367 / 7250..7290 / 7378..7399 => -0.8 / 29.8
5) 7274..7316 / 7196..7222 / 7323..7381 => -1.6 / 29.2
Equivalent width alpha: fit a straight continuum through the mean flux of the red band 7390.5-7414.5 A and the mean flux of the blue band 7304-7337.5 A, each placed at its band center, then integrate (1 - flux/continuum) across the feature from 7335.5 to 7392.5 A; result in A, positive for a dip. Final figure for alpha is 1.2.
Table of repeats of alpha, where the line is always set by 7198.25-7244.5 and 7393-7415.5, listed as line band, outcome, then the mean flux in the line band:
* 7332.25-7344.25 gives 0.13 A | 30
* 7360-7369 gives 0.28 A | 29.8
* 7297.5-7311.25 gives -0.38 A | 30.6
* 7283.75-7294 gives -0.51 A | 31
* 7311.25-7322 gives -0.18 A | 30.5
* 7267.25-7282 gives -0.18 A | 29.6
